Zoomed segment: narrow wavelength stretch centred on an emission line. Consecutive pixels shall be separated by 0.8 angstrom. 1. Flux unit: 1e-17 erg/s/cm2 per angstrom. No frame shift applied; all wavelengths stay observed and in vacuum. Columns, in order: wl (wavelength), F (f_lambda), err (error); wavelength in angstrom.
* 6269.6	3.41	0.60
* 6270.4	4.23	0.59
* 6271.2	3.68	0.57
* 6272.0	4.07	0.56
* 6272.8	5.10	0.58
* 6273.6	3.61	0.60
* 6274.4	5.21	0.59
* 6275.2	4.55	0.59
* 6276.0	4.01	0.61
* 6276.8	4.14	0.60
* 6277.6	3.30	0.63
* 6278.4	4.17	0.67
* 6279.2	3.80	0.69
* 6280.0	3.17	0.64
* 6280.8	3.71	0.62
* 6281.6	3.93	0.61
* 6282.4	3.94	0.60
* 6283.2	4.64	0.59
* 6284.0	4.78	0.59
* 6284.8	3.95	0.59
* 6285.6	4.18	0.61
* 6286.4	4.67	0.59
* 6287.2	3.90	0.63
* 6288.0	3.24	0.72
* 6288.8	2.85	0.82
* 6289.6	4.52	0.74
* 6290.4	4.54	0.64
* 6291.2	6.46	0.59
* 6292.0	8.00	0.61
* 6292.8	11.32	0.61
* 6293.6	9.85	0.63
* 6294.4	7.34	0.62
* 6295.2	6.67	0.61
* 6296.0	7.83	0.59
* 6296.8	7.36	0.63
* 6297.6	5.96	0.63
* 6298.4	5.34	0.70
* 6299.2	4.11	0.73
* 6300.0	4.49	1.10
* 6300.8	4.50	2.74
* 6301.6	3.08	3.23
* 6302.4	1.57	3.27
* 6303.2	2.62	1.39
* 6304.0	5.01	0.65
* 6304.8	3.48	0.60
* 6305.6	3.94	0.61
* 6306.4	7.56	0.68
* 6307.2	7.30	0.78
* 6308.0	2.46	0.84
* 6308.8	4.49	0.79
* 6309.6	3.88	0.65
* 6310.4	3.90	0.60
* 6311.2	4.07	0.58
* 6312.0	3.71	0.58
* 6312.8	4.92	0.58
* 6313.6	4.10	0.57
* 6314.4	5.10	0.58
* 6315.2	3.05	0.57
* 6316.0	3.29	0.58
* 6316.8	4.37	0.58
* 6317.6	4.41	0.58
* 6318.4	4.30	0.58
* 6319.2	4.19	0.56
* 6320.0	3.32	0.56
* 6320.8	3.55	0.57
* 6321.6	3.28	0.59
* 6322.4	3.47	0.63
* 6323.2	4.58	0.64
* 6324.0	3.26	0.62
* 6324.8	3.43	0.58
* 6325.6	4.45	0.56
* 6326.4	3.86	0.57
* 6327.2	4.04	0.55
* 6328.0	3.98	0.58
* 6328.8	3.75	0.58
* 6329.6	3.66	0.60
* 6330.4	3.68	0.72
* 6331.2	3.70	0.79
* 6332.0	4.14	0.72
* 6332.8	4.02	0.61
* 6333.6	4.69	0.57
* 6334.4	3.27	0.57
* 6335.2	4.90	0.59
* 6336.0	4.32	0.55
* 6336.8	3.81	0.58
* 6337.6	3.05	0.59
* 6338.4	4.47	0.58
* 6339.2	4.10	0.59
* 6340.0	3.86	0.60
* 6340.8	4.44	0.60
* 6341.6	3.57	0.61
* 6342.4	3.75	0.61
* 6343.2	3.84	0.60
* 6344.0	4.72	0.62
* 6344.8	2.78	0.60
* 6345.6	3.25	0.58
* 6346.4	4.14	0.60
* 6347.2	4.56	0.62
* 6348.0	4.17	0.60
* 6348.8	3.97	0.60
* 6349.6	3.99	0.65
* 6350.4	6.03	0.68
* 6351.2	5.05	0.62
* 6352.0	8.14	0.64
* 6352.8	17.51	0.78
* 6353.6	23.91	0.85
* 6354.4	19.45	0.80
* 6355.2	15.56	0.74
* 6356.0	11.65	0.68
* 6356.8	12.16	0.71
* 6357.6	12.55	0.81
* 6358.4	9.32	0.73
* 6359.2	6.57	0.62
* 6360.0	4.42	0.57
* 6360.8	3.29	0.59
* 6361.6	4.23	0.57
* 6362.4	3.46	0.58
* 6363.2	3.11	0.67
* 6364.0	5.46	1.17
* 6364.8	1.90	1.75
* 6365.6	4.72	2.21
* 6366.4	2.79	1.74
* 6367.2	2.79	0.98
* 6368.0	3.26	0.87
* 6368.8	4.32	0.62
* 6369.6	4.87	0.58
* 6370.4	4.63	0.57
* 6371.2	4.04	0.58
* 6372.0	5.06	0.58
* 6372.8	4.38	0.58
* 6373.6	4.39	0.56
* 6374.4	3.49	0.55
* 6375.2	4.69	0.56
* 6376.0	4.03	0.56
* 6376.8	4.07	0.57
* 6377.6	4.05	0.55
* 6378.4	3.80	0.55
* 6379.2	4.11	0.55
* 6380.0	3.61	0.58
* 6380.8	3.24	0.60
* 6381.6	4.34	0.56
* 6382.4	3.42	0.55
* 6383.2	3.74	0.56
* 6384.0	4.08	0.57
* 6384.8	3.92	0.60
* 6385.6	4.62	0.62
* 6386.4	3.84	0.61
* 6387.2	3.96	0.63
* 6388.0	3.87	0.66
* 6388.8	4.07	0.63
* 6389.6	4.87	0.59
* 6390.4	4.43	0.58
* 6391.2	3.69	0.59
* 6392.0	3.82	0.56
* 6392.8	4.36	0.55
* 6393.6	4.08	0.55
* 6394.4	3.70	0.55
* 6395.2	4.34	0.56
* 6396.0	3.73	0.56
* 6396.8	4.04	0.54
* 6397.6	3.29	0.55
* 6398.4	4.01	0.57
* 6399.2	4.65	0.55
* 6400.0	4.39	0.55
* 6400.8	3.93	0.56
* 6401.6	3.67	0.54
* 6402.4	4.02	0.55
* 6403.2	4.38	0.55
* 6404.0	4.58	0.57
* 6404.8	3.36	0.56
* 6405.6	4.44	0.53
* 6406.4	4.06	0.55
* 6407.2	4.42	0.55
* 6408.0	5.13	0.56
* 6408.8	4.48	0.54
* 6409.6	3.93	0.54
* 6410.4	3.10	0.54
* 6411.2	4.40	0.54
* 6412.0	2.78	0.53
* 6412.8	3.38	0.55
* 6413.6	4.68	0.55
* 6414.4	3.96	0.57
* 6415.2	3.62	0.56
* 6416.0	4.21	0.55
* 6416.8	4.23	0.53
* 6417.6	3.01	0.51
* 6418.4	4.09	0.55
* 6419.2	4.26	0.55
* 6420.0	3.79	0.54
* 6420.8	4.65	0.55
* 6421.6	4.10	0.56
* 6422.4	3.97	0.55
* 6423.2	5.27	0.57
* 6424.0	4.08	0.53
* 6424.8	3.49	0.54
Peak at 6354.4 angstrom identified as [O III] 5007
